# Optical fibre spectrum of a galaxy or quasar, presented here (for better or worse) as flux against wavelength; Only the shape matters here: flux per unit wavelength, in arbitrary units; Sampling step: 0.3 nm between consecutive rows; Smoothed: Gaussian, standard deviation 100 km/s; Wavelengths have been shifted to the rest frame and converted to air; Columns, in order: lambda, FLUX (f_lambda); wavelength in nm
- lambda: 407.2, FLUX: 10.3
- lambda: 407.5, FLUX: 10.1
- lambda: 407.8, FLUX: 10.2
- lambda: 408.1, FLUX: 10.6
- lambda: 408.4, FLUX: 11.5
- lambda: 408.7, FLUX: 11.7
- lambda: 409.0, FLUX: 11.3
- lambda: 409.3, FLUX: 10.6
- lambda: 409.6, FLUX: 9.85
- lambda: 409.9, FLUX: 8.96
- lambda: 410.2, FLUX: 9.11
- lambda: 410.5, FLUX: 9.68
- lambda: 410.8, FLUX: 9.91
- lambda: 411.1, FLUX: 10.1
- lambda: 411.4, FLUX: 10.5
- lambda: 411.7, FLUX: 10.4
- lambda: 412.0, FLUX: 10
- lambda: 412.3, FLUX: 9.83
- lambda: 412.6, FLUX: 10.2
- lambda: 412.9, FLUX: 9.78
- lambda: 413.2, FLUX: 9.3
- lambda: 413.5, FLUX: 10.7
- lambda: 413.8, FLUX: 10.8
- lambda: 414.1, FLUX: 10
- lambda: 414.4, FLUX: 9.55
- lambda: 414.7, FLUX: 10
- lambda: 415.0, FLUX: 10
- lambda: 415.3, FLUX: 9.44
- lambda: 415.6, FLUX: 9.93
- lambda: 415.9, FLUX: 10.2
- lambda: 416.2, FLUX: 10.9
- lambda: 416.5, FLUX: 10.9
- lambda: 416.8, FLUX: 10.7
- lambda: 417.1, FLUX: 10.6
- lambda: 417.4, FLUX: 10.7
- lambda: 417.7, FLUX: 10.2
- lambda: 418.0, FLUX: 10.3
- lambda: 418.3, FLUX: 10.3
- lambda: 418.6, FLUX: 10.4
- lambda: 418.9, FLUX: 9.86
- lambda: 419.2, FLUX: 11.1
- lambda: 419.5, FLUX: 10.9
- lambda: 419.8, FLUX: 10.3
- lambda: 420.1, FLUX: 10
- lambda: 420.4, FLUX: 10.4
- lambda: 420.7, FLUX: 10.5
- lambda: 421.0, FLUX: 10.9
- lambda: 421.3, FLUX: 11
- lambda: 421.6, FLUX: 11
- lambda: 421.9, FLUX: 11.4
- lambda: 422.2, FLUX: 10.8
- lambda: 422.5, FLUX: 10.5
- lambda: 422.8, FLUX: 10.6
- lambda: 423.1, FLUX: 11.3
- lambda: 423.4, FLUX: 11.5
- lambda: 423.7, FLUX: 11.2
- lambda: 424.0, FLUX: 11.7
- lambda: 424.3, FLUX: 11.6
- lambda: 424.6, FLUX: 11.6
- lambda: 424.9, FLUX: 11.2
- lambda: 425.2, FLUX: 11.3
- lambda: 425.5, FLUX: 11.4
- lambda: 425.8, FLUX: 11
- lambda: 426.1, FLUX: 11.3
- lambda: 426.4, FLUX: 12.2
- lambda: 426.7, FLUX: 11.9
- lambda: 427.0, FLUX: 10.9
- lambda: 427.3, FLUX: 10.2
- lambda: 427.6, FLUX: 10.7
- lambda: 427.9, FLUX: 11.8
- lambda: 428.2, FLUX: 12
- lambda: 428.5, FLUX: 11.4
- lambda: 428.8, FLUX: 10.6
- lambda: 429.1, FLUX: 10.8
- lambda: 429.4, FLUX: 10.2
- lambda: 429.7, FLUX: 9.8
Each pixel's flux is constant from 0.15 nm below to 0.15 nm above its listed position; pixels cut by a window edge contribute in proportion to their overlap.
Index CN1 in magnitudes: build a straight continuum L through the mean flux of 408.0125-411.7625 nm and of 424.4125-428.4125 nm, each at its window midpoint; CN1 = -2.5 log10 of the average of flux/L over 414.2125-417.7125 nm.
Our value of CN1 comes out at 0.046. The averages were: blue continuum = 10.3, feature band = 10.3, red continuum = 11.3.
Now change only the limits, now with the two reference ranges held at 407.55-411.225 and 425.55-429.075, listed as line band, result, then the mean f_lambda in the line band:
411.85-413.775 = 0.05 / 10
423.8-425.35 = -0.03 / 11.5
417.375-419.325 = 0.04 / 10.4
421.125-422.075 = -0.02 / 11.1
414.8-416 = 0.08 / 9.88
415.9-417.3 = 0.00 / 10.7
